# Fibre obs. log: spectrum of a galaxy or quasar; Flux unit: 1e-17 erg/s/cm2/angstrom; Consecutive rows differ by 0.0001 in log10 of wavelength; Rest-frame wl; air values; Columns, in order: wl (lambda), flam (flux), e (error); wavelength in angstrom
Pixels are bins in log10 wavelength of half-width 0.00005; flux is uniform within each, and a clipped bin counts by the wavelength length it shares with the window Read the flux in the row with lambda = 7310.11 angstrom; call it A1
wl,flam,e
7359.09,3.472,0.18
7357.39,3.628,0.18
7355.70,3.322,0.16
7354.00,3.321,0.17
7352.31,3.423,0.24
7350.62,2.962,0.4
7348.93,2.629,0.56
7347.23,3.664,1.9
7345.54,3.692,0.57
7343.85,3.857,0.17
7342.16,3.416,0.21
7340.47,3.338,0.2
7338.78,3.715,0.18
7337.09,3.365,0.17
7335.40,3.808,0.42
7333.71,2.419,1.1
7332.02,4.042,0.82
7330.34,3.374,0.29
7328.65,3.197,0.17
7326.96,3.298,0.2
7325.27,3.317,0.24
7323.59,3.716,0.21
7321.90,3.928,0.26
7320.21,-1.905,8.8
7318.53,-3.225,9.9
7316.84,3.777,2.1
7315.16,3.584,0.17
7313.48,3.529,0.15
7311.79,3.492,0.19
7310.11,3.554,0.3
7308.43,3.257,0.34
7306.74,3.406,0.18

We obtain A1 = 3.554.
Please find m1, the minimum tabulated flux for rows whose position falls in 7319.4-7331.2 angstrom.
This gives -1.905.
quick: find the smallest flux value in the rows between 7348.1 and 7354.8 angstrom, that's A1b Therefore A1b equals 2.629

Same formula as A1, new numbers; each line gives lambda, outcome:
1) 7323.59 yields 3.716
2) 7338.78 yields 3.715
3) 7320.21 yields -1.905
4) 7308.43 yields 3.257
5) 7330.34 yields 3.374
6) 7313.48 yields 3.529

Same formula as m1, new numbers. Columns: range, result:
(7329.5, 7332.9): 3.374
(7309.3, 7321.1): -3.225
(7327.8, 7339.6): 2.419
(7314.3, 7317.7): 3.584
